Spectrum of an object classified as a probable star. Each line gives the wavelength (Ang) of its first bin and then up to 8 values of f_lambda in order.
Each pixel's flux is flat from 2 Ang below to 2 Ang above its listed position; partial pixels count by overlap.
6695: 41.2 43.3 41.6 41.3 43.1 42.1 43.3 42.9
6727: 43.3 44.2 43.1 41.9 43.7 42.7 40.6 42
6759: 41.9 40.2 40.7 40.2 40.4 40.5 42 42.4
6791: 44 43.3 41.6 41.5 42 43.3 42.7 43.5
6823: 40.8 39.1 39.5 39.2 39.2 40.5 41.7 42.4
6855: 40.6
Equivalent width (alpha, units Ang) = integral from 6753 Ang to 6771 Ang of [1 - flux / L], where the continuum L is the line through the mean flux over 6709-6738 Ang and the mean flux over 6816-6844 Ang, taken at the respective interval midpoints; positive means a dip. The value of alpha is 0.43 Ang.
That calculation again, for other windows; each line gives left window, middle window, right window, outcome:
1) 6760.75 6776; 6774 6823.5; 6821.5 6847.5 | -2.55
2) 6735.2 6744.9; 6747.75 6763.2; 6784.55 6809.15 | 0.48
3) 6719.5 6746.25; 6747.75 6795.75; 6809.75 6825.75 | 1.46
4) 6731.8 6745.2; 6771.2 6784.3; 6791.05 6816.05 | 0.58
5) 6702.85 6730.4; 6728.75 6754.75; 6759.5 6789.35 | -0.45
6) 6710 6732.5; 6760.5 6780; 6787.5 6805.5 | 1.06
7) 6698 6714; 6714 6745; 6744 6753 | -0.77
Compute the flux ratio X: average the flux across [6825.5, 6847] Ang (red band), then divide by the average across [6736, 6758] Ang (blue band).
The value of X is 0.94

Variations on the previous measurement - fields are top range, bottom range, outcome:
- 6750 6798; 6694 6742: 0.97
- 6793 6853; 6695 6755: 0.97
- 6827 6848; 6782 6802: 0.93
